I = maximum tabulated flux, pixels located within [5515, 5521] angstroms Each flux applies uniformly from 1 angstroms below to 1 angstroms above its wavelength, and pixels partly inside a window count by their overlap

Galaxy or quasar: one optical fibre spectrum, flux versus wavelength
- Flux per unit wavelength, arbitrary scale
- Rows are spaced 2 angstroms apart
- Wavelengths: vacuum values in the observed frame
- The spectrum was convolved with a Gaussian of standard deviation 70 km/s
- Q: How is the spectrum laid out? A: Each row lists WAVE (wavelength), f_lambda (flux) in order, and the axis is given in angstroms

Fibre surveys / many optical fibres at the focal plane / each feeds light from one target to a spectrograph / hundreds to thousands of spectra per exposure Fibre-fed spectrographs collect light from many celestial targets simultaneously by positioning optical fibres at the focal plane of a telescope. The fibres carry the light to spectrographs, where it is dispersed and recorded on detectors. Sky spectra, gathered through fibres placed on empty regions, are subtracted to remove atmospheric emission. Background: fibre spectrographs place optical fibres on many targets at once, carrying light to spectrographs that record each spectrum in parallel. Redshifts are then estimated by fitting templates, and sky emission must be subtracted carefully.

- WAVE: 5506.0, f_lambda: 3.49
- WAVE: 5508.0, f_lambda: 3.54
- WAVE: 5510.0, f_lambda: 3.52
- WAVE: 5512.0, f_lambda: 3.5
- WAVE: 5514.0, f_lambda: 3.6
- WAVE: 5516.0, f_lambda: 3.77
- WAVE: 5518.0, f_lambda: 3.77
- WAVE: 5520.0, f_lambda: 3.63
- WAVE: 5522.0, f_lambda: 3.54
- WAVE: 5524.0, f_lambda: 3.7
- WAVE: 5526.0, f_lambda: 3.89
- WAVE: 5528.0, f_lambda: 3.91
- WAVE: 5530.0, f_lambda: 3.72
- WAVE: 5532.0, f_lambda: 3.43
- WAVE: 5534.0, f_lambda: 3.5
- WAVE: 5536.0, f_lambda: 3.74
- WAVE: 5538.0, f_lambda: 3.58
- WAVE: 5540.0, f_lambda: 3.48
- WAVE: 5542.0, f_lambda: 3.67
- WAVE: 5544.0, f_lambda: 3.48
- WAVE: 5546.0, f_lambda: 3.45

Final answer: 3.77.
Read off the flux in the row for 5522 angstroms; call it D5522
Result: 3.54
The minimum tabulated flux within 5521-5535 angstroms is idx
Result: 3.43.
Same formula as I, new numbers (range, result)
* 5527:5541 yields 3.91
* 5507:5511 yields 3.54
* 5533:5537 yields 3.74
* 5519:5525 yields 3.7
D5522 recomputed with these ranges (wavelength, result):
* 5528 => 3.91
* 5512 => 3.5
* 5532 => 3.43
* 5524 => 3.7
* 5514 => 3.6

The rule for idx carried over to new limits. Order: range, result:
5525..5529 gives 3.89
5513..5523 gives 3.54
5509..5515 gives 3.5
